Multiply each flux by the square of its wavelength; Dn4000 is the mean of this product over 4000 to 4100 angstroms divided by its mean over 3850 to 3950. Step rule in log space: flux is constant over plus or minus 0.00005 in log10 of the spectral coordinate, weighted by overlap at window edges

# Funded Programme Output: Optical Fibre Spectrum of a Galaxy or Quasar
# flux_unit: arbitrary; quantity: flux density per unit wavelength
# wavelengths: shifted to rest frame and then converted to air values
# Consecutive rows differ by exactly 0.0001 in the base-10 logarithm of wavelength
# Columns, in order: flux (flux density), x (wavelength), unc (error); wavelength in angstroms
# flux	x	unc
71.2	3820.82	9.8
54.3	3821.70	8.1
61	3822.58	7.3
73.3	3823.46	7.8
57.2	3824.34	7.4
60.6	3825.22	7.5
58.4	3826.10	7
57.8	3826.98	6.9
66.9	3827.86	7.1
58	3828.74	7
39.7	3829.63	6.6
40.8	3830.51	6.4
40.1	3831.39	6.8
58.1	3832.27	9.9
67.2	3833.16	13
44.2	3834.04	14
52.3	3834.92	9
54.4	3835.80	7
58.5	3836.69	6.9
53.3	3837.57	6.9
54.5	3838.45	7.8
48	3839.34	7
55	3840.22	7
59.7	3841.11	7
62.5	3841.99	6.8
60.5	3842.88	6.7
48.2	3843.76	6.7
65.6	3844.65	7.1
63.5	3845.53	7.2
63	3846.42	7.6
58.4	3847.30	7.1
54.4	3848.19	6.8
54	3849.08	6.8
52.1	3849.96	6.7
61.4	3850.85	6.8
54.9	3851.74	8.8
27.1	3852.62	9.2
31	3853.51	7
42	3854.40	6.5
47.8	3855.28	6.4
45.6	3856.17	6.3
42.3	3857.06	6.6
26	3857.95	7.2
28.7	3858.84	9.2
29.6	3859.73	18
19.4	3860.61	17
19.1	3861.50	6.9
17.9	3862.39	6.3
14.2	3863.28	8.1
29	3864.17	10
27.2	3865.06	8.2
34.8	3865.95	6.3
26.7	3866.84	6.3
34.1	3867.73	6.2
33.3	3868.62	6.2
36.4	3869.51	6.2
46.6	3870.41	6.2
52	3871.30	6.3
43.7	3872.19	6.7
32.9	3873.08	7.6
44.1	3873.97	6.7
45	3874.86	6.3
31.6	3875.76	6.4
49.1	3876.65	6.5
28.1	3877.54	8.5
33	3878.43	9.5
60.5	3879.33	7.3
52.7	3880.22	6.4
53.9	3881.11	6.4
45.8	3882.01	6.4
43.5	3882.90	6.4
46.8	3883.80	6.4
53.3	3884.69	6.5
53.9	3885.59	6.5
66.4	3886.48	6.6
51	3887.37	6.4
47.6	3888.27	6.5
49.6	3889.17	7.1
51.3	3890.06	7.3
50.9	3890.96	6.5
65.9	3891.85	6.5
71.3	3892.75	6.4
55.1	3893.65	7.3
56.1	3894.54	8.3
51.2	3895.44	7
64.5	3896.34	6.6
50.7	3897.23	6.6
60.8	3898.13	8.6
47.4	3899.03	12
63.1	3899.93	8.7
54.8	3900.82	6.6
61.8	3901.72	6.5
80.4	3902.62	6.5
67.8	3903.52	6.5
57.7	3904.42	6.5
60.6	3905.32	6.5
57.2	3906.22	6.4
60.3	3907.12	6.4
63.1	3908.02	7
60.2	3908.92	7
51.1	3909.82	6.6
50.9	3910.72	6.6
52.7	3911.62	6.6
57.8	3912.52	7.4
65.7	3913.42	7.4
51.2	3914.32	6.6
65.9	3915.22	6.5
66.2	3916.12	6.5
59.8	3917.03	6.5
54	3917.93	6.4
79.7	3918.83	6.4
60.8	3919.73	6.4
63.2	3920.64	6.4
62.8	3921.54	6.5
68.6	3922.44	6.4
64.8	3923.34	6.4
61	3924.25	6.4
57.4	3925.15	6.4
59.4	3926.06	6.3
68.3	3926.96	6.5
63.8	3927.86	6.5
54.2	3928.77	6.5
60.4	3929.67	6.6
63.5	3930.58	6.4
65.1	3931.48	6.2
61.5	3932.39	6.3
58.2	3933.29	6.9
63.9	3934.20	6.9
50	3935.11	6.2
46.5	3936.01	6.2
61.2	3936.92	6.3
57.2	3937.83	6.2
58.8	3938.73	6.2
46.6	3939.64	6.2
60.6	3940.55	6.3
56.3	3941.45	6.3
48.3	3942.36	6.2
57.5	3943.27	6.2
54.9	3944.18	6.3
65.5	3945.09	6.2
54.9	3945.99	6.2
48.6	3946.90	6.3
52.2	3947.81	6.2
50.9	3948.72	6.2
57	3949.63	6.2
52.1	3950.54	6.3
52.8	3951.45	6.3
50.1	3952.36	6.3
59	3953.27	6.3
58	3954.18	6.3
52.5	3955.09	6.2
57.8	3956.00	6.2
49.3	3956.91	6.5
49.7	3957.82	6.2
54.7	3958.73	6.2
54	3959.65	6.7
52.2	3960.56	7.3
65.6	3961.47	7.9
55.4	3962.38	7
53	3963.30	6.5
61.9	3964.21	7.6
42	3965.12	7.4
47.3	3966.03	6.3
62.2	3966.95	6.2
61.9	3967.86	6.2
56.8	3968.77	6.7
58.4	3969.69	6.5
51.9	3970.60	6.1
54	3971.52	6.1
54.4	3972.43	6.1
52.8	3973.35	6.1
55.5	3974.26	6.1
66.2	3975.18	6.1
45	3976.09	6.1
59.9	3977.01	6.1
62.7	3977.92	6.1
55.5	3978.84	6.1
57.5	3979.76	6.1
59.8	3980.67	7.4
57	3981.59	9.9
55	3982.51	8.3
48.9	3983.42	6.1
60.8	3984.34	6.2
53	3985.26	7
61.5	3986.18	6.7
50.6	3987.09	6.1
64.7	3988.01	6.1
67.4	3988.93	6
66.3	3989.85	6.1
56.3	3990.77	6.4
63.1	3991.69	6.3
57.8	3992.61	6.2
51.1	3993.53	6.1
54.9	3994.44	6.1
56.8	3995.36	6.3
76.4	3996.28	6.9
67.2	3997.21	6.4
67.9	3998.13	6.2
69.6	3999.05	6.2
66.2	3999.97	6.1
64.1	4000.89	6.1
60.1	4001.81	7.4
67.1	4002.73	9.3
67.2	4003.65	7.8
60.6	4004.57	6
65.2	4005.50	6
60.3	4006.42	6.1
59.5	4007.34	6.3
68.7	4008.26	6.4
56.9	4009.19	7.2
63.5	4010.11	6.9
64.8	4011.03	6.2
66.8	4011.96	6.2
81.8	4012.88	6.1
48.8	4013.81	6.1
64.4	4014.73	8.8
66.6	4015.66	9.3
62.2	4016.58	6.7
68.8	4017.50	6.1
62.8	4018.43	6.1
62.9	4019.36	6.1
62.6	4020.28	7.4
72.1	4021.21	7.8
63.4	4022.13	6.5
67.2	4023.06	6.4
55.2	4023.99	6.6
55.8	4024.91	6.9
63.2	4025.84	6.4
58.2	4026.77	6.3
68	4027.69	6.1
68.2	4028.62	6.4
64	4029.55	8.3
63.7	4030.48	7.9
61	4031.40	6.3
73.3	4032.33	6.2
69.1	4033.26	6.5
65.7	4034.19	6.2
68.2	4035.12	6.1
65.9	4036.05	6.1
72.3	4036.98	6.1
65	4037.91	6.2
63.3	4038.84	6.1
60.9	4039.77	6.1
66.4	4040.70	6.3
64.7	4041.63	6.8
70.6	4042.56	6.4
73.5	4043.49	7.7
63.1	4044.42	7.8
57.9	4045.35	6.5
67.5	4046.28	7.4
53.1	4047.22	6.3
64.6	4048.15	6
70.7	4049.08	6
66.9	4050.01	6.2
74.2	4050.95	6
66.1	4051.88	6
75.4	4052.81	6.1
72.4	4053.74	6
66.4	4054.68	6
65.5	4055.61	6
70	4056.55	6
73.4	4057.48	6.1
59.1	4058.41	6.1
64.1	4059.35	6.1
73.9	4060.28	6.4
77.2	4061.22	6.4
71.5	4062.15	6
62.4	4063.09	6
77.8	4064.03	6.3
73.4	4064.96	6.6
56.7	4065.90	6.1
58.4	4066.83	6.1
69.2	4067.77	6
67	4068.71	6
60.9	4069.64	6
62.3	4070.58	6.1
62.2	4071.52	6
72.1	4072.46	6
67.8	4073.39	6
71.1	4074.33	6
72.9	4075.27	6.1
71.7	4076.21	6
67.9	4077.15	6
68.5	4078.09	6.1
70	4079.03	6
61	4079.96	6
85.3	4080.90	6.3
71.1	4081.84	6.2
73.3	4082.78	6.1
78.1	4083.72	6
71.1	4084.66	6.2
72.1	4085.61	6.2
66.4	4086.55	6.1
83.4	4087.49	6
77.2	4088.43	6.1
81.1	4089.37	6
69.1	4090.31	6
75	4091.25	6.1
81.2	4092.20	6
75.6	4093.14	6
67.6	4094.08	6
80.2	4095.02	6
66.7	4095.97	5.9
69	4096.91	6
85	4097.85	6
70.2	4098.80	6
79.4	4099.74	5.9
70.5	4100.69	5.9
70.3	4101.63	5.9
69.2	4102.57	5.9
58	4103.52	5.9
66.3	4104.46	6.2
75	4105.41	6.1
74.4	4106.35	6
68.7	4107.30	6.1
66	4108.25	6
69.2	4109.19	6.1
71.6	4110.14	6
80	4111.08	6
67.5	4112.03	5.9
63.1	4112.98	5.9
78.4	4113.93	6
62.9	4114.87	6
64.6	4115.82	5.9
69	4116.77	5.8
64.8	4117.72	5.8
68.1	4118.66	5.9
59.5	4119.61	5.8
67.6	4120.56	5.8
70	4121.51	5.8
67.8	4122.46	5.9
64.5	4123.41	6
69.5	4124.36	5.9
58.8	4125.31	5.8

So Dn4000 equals 1.4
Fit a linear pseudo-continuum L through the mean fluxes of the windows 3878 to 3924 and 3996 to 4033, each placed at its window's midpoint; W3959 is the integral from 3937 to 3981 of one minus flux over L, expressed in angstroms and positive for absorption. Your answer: 4.3 angstroms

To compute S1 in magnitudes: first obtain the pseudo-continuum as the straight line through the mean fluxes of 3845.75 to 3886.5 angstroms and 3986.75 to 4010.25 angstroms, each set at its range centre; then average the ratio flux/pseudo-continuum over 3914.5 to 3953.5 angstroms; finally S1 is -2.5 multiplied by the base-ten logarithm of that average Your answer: -0.13 mag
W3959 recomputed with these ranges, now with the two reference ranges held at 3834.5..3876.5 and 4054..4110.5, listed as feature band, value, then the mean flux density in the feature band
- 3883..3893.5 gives -1.7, 54.8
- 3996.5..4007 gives -0.7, 65.2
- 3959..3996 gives 0.7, 56.9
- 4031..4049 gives -0.1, 65.7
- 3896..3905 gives -2.2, 60.9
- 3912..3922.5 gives -2.4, 62.7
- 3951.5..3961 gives 0.3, 53.7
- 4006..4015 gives -0.2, 63.6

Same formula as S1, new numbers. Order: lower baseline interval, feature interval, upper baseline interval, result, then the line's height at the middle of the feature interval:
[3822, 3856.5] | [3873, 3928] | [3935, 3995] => -0.03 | 54.9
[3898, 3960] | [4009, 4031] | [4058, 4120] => 0.02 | 65.1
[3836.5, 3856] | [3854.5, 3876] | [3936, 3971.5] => 0.50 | 53.5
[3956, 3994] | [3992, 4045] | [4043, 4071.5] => -0.04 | 62.1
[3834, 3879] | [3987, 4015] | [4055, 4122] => -0.06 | 59.9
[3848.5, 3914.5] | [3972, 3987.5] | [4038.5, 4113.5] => 0.05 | 58.7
